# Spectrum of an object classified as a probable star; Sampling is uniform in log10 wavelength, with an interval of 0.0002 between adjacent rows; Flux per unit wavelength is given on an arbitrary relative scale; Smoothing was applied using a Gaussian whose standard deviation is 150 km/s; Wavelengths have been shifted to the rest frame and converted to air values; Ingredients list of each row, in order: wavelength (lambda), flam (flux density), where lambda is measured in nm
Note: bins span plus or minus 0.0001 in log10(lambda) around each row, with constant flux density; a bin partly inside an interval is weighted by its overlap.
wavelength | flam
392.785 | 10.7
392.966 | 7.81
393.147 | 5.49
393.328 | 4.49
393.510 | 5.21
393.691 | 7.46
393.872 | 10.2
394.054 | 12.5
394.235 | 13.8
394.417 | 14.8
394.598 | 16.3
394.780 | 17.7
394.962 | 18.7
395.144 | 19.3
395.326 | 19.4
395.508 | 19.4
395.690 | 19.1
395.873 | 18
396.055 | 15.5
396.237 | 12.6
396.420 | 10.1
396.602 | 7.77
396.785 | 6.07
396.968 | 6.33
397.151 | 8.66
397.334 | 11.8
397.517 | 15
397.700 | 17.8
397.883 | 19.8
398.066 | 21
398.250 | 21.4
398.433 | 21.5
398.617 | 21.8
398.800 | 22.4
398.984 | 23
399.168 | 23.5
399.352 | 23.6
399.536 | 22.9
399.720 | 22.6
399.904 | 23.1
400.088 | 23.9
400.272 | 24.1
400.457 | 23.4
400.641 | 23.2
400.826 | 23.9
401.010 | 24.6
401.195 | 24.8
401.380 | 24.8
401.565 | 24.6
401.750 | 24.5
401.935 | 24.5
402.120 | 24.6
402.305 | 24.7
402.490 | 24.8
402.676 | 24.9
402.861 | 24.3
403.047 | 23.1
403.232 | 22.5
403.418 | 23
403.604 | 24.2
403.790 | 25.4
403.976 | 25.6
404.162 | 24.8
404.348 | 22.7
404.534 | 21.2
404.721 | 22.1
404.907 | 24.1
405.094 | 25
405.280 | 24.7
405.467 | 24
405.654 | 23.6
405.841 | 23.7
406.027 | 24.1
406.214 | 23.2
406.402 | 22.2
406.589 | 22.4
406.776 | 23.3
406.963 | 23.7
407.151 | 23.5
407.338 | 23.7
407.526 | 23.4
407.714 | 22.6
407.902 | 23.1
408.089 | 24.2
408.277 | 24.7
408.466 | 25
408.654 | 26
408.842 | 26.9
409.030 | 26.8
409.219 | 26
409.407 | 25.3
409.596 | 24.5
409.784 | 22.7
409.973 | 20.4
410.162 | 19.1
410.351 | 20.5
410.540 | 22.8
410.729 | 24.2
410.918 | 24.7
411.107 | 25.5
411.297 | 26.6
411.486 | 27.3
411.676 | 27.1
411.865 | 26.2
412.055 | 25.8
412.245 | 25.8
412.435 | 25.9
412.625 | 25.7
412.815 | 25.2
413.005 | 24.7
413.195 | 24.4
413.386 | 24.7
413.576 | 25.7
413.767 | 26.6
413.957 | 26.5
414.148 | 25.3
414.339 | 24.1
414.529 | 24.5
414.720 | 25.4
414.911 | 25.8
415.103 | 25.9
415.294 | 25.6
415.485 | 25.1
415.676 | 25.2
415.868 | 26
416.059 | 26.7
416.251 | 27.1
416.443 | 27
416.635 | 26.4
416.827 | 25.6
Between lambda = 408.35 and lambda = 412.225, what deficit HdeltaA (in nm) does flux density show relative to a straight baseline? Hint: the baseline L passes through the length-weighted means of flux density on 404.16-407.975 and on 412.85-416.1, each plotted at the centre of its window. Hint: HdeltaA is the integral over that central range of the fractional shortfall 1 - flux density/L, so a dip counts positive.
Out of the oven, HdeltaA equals -0.05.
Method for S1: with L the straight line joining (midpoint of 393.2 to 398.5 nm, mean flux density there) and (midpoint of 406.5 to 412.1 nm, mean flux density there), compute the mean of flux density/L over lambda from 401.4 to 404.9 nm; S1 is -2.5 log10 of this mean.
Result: -0.22 mag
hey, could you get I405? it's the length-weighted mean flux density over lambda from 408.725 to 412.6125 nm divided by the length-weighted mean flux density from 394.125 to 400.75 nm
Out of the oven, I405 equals 1.4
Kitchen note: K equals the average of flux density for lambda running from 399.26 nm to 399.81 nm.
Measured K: 23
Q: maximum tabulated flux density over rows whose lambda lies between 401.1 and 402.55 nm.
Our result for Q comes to 24.8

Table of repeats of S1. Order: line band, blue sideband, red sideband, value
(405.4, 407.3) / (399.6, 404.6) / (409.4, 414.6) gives 0.04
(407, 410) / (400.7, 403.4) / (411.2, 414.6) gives 0.03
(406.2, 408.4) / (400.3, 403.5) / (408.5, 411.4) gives 0.04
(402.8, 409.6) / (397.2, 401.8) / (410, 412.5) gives -0.02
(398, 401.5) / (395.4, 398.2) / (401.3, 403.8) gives -0.20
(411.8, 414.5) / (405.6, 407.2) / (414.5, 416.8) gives -0.01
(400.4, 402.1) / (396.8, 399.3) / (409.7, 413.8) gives -0.25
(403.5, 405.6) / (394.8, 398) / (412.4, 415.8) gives -0.22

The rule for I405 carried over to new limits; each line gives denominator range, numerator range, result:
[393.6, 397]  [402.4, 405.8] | 1.70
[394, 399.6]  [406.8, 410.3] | 1.42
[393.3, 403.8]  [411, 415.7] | 1.34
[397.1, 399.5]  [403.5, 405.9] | 1.22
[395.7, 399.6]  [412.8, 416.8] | 1.53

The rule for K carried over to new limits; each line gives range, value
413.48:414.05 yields 26.3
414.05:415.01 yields 25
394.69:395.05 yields 18.2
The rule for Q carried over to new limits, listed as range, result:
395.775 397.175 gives 18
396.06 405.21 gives 25.6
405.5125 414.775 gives 27.3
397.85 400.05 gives 23.6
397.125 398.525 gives 21.5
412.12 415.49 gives 26.6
